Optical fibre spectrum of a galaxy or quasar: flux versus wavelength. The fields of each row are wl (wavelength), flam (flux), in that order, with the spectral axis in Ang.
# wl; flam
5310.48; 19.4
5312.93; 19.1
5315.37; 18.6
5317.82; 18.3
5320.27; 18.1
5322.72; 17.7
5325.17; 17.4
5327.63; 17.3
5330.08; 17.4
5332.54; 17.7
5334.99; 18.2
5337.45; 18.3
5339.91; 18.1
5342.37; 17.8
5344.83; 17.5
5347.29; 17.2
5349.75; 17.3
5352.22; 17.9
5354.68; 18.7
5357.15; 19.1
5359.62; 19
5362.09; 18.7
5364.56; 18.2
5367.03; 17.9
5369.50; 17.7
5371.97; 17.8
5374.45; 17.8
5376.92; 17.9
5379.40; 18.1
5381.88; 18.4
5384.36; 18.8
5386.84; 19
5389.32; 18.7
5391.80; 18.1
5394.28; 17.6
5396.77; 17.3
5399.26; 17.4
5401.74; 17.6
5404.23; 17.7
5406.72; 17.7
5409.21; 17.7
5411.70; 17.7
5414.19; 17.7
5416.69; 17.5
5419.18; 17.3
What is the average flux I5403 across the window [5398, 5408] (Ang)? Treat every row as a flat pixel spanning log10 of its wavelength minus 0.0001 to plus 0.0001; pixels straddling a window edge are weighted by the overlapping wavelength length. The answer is 17.6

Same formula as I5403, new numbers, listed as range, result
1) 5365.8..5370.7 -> 17.8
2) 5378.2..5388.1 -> 18.6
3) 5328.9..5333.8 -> 17.6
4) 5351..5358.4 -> 18.6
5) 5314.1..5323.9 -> 18.2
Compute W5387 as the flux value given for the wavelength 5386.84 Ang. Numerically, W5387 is 19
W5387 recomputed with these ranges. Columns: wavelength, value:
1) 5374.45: 17.8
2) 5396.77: 17.3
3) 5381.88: 18.4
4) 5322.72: 17.7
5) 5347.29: 17.2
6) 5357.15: 19.1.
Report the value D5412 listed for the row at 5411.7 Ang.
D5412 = 17.7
